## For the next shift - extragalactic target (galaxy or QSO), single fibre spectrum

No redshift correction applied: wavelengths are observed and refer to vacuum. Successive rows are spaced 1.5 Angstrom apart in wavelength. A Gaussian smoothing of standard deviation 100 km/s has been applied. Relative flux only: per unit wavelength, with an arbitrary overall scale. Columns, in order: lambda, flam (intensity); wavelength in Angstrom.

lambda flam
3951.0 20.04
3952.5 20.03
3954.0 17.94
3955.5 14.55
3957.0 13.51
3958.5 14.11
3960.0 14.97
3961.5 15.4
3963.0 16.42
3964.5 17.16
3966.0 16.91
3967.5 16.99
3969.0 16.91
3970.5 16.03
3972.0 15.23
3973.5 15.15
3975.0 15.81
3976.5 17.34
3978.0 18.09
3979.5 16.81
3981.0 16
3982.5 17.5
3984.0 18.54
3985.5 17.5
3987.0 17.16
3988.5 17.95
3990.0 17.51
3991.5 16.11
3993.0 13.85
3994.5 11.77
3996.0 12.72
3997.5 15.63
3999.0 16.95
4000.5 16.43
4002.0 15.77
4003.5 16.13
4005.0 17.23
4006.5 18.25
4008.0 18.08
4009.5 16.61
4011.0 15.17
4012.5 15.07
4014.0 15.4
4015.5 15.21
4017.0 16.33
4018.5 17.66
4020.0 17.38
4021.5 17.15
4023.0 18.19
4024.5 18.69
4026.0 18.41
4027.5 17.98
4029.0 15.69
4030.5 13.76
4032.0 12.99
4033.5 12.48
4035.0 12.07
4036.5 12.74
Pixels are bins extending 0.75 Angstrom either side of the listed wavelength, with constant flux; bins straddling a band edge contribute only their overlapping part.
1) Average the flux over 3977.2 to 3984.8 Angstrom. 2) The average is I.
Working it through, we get 17.4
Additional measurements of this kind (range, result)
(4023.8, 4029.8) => 17.7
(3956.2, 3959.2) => 13.8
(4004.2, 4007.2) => 17.7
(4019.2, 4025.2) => 17.8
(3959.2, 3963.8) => 15.6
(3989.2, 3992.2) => 16.8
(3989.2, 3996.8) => 14.4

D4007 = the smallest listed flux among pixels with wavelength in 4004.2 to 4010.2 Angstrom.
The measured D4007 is 16.61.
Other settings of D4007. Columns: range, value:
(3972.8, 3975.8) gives 15.15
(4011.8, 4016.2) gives 15.07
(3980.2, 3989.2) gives 16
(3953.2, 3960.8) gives 13.51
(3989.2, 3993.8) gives 13.85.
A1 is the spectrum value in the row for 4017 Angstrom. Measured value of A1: 16.33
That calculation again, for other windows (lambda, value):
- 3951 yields 20.04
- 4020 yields 17.38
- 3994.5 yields 11.77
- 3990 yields 17.51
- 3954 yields 17.94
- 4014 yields 15.4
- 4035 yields 12.07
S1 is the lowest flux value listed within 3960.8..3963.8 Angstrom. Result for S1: 15.4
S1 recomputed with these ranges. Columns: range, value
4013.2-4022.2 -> 15.21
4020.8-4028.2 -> 17.15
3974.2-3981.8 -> 15.81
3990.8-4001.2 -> 11.77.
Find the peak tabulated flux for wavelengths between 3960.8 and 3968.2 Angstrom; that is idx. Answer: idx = 17.16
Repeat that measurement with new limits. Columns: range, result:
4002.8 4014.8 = 18.25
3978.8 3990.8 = 18.54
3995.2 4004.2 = 16.95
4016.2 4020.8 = 17.66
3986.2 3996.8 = 17.95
